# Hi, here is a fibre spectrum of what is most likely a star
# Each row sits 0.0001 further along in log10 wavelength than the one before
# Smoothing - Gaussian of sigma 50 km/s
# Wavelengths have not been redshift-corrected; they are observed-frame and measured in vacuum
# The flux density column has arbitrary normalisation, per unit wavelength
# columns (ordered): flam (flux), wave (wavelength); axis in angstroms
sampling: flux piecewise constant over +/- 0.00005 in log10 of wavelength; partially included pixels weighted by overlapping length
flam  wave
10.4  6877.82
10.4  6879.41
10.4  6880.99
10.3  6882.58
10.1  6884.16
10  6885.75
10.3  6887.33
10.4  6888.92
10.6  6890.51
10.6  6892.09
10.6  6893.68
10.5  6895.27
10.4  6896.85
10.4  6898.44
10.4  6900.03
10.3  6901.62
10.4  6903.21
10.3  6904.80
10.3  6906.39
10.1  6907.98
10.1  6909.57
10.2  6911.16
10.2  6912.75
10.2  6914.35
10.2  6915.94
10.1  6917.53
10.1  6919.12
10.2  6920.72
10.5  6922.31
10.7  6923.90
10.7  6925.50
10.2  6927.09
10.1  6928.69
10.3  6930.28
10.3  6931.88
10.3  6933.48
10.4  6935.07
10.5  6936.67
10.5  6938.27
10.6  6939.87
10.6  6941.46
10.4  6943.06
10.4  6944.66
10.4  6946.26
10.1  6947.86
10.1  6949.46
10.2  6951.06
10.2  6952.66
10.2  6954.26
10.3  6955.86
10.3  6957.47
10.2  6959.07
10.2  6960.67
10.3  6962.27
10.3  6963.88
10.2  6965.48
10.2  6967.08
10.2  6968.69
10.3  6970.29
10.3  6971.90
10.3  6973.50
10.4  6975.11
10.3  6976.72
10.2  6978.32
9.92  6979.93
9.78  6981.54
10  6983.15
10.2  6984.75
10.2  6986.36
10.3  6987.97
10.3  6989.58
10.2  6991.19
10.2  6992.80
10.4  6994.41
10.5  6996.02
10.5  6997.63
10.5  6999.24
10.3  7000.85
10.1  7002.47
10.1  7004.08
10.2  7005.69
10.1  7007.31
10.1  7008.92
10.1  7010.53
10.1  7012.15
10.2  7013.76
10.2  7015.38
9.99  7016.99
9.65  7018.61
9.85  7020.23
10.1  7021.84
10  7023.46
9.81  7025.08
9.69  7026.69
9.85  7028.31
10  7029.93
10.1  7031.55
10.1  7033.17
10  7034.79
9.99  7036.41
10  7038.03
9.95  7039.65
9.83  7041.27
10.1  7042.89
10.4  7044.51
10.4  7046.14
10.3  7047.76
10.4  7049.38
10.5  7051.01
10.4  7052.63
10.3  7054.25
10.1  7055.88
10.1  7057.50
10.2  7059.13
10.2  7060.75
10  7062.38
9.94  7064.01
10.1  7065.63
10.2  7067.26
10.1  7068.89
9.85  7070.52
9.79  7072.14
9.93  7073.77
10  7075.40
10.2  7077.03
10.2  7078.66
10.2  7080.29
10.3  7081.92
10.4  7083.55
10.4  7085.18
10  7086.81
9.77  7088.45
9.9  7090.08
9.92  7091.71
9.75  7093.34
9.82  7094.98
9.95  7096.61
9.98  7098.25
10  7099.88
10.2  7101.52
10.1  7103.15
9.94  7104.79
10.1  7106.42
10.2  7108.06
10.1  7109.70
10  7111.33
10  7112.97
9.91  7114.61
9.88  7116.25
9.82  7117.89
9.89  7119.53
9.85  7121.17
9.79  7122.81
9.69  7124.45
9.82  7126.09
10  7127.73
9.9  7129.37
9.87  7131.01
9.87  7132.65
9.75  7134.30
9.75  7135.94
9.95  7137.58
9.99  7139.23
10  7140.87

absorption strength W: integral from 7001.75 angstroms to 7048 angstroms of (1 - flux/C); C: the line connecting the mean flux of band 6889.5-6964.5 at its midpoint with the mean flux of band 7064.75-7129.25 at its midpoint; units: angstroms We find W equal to 0.45 angstroms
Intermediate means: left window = 10.3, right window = 10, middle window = 10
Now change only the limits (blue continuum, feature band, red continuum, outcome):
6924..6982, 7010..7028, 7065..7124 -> 0.3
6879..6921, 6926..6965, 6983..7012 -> -0.1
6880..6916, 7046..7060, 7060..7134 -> -0.3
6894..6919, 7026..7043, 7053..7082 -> 0.3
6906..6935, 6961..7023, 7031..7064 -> 0.1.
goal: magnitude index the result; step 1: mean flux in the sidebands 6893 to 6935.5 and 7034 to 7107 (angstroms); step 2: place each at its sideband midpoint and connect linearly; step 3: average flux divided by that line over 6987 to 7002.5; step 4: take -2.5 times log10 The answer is -0.01 mag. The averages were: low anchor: 10.3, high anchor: 10.1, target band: 10.3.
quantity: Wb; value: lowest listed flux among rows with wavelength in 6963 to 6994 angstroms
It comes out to 9.78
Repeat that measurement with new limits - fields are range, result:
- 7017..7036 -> 9.65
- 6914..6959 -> 10.1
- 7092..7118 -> 9.75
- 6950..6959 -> 10.2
